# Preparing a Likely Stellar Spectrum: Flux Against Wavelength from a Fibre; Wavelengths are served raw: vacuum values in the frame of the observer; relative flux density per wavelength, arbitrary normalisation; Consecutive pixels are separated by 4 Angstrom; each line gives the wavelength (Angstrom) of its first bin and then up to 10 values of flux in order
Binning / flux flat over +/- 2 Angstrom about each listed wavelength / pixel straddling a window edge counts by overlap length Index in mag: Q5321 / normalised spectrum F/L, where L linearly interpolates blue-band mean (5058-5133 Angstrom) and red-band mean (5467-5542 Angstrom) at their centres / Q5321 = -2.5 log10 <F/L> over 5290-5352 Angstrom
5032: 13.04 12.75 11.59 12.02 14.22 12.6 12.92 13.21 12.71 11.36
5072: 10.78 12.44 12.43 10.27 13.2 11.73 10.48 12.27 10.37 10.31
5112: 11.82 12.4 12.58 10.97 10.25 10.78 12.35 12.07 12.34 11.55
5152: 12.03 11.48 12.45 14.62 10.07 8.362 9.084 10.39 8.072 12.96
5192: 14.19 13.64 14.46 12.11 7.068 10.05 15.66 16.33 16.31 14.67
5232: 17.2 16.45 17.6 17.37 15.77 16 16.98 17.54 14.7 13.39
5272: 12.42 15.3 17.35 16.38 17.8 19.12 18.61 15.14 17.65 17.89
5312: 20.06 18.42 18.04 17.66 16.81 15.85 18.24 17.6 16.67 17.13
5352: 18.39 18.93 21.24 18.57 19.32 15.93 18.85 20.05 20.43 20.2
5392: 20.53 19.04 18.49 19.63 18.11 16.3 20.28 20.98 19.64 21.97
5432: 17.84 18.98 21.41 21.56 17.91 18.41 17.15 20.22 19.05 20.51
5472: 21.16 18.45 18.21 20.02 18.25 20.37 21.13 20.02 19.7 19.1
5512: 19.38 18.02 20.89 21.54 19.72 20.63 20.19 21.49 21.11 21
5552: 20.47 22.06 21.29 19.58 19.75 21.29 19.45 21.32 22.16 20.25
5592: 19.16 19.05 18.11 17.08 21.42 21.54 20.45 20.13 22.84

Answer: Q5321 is -0.096 mag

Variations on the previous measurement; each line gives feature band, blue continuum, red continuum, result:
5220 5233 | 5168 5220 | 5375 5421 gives -0.249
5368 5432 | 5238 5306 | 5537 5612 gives -0.071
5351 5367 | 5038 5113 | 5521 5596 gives -0.137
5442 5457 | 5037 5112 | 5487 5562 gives 0.005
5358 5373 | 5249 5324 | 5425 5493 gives -0.053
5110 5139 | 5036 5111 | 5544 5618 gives 0.106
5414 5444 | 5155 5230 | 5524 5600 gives -0.157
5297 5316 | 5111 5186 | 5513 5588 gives -0.191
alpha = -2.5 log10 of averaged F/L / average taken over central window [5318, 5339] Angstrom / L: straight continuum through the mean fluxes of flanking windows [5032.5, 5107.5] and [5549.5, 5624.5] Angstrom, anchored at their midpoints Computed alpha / -0.073 mag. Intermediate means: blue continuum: 12.1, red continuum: 20.3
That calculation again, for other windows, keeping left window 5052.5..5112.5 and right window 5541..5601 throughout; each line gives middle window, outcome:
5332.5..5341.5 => -0.083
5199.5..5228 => 0.075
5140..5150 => 0.080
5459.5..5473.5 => -0.090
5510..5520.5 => 0.014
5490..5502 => -0.076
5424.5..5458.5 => -0.074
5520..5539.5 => -0.049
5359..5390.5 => -0.139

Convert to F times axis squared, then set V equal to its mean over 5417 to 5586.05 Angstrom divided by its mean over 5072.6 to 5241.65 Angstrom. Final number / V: 1.86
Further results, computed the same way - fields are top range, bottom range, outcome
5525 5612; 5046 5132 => 2.06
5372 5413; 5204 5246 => 1.38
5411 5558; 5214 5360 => 1.26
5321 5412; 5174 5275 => 1.39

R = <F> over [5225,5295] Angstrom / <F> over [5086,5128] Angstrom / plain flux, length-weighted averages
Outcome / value 1.41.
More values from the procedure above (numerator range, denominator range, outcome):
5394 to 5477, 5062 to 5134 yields 1.69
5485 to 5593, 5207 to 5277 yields 1.34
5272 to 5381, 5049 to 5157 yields 1.51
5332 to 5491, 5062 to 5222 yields 1.63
